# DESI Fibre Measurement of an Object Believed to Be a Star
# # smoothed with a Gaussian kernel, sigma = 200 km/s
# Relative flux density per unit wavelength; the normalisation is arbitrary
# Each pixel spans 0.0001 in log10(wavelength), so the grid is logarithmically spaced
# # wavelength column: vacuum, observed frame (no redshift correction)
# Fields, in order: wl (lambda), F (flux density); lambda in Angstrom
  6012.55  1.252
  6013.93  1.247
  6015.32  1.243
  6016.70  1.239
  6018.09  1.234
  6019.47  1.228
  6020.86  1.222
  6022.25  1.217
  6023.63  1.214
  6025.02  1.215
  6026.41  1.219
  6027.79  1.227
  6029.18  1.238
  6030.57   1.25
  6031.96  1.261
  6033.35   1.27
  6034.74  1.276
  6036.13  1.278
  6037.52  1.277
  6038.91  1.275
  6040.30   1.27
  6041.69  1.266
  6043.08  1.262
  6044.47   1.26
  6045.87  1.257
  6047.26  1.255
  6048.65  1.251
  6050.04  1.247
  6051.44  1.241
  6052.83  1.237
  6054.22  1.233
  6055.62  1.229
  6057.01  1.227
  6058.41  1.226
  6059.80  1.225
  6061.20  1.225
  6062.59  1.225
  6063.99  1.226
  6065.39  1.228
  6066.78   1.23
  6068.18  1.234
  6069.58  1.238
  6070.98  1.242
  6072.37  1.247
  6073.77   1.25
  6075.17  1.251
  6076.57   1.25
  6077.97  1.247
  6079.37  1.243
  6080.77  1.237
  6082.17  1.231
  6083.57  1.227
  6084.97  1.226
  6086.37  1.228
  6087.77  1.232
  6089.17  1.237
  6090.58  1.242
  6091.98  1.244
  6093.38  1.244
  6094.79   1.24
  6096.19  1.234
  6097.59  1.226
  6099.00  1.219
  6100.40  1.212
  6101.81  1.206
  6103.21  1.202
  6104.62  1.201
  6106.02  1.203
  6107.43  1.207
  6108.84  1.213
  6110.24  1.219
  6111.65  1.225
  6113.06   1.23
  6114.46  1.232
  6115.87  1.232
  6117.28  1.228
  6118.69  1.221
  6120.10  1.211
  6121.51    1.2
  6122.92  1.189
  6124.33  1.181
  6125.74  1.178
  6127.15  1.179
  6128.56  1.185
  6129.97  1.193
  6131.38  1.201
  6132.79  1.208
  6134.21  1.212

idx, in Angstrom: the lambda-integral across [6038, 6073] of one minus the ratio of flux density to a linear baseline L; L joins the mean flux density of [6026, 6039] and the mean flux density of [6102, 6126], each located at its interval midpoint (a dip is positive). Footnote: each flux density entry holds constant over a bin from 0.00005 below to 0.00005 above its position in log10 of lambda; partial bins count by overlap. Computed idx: 0.0 Angstrom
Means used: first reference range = 1.26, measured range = 1.24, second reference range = 1.21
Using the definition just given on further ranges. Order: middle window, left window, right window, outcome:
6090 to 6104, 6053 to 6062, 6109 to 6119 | 0.0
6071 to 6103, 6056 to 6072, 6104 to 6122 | -0.3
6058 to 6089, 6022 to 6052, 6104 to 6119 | 0.0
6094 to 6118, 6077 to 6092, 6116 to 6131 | -0.1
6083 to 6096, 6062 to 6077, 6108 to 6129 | -0.1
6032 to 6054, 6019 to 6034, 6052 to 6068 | -0.5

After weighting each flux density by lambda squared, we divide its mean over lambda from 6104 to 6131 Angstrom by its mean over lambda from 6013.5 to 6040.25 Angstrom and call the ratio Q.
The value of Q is 1.0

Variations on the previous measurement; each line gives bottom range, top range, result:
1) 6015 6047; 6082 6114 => 1.00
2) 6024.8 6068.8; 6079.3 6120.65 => 1.00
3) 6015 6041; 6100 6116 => 1.00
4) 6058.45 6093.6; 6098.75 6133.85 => 0.99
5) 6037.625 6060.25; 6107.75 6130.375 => 0.99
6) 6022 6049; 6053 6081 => 1.00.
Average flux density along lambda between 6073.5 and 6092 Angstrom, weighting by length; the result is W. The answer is 1.24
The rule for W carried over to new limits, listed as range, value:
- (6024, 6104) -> 1.24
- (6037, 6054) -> 1.26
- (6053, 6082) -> 1.24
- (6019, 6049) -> 1.25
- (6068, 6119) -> 1.23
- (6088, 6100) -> 1.23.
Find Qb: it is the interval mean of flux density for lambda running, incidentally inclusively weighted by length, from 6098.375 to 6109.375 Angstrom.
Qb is 1.21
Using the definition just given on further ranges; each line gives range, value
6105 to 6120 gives 1.22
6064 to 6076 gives 1.24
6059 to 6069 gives 1.23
